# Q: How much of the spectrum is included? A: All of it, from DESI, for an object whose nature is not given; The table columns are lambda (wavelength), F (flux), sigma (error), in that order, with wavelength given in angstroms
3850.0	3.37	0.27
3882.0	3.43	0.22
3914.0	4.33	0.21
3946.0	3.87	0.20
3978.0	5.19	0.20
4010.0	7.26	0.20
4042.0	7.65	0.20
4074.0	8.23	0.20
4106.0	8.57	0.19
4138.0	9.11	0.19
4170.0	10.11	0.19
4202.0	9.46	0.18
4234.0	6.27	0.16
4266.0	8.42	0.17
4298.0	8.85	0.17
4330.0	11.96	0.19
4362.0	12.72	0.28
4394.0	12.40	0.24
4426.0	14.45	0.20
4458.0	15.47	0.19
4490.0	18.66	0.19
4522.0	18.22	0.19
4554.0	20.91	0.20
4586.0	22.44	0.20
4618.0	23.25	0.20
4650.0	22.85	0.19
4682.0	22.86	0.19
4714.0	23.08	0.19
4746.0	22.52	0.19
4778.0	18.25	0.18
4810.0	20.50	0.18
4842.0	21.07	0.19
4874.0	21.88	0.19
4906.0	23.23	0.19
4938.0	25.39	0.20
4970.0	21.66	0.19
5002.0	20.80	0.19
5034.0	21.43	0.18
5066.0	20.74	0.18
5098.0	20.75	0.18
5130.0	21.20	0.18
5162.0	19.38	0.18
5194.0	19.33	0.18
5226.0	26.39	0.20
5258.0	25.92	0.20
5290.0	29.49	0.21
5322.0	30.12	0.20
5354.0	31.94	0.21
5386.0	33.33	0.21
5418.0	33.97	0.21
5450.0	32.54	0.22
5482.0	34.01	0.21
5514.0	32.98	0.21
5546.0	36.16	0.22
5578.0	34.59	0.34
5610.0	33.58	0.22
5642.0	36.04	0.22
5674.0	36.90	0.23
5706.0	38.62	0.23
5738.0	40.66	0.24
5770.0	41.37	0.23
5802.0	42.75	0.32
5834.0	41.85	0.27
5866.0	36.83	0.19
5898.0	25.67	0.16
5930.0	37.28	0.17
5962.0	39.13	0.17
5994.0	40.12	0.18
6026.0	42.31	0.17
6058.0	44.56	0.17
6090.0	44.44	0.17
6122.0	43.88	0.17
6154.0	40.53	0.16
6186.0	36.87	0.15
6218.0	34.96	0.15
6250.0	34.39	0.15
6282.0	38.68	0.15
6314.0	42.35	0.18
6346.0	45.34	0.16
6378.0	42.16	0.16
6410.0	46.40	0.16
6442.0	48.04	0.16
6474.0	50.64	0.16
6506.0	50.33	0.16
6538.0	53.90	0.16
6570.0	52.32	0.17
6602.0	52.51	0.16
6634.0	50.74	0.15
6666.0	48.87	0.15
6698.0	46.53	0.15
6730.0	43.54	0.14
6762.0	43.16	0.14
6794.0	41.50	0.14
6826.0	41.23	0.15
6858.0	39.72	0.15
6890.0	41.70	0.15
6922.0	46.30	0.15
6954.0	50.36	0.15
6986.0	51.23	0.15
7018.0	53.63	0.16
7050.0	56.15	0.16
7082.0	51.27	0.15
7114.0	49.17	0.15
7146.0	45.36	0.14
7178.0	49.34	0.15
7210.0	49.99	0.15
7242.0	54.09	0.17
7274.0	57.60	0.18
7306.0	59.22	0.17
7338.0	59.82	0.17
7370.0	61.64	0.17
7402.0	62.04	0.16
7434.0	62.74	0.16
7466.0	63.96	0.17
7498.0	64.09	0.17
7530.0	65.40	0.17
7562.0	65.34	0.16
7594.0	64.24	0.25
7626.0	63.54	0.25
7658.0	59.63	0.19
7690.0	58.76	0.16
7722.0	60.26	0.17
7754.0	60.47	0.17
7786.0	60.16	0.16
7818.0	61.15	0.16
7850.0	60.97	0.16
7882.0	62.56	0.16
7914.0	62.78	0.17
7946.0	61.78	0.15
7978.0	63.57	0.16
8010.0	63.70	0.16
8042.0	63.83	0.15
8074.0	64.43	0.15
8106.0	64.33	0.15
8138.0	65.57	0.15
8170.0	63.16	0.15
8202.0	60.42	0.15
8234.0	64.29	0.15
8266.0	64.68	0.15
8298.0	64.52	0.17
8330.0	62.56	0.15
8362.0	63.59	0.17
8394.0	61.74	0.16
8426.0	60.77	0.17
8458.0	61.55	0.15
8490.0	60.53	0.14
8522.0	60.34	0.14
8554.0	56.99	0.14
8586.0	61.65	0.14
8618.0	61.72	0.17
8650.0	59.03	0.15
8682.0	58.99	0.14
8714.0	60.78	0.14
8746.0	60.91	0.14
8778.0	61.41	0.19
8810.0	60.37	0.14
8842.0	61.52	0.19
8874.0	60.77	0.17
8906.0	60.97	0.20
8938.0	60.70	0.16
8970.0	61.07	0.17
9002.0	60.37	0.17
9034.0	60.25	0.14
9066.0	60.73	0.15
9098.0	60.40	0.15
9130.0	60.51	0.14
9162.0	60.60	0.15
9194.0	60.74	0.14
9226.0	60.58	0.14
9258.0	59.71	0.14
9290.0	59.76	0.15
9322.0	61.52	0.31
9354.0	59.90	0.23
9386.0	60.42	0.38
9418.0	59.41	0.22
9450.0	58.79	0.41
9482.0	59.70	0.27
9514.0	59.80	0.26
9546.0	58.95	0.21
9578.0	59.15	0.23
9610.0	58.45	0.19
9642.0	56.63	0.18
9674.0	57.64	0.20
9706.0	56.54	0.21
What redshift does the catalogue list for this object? 0.00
